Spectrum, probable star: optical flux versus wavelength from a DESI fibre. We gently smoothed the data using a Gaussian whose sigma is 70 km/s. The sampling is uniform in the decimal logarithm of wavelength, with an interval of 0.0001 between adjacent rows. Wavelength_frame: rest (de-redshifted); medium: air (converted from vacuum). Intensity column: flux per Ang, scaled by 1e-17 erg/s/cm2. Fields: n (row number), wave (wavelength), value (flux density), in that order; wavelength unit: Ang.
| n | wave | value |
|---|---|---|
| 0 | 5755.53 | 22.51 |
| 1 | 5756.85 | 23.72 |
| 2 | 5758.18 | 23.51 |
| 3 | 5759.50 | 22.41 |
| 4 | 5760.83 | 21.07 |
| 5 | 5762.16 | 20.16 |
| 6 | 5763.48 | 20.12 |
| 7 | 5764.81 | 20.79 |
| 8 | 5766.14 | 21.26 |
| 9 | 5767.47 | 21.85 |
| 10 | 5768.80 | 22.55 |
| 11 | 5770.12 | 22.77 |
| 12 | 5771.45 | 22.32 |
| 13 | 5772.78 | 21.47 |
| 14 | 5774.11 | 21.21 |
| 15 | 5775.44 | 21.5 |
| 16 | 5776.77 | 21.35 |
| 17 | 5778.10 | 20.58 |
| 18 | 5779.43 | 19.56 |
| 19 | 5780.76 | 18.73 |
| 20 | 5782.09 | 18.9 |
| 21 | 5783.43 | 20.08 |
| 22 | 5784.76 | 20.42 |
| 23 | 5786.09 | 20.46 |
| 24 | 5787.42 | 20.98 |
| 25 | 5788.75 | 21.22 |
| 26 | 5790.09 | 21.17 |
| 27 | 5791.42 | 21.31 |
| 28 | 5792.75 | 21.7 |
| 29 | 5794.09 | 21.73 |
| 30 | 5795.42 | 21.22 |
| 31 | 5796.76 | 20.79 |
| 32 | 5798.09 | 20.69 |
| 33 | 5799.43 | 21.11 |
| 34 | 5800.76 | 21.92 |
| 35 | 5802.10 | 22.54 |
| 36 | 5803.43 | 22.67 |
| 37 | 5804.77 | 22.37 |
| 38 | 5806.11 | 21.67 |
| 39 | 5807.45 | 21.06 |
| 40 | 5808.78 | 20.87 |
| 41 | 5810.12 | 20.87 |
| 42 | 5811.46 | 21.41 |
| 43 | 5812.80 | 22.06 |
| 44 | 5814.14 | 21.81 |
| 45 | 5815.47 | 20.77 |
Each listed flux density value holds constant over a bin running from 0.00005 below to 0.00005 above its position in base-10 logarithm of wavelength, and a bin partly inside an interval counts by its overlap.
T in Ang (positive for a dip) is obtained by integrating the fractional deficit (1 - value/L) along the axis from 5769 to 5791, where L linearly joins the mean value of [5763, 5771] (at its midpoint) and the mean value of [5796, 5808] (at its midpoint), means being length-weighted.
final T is 0.79 Ang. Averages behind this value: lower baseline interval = 21.6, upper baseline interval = 21.6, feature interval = 20.8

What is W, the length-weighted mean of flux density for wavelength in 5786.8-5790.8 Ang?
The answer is 21.1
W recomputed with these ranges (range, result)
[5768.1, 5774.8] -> 22.1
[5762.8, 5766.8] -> 20.7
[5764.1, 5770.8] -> 21.8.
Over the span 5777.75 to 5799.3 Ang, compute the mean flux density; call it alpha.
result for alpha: 20.6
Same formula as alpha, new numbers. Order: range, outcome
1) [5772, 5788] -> 20.4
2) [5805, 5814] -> 21.4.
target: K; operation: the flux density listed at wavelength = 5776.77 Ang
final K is 21.35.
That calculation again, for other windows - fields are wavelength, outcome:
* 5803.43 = 22.67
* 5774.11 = 21.21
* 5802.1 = 22.54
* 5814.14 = 21.81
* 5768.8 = 22.55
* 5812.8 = 22.06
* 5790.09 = 21.17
